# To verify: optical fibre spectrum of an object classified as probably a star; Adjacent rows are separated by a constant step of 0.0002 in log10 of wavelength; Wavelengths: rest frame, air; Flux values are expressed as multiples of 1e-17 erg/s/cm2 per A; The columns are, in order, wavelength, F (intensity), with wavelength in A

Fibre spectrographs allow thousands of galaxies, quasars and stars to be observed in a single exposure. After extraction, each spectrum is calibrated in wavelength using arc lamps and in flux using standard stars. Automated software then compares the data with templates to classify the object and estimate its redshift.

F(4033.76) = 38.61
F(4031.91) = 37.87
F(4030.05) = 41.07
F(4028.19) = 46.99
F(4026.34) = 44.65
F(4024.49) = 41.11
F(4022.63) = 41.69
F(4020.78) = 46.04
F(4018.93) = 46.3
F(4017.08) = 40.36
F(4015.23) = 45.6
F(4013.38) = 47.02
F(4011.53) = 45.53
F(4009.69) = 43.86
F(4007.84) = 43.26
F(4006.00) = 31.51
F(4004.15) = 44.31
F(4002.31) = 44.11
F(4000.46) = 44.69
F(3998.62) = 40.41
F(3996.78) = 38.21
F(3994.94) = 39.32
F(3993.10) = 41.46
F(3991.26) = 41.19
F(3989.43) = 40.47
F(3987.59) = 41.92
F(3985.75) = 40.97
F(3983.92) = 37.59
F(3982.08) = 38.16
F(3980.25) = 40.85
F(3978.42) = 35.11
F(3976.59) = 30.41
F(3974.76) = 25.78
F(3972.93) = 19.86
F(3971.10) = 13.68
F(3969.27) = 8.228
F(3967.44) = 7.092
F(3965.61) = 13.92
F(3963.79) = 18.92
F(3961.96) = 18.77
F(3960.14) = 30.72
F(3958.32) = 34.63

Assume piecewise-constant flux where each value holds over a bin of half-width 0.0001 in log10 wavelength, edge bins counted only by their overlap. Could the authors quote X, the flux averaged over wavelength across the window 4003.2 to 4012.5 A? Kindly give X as 41.7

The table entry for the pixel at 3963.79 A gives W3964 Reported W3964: 18.92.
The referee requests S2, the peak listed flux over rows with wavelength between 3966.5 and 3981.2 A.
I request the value 40.85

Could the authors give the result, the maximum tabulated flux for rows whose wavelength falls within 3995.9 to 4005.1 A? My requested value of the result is 44.69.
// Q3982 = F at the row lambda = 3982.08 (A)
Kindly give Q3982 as 38.16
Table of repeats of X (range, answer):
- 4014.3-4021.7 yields 44.6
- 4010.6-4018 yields 44.6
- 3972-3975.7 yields 22.8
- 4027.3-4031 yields 43.9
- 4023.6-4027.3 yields 43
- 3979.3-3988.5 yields 39.9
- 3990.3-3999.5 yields 40.1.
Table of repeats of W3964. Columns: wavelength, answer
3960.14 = 30.72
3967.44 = 7.092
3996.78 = 38.21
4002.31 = 44.11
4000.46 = 44.69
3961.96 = 18.77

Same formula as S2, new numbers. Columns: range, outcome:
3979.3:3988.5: 41.92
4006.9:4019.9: 47.02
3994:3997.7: 39.32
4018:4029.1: 46.99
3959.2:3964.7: 30.72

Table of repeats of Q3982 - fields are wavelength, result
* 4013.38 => 47.02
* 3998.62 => 40.41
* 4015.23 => 45.6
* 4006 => 31.51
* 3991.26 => 41.19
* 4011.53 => 45.53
